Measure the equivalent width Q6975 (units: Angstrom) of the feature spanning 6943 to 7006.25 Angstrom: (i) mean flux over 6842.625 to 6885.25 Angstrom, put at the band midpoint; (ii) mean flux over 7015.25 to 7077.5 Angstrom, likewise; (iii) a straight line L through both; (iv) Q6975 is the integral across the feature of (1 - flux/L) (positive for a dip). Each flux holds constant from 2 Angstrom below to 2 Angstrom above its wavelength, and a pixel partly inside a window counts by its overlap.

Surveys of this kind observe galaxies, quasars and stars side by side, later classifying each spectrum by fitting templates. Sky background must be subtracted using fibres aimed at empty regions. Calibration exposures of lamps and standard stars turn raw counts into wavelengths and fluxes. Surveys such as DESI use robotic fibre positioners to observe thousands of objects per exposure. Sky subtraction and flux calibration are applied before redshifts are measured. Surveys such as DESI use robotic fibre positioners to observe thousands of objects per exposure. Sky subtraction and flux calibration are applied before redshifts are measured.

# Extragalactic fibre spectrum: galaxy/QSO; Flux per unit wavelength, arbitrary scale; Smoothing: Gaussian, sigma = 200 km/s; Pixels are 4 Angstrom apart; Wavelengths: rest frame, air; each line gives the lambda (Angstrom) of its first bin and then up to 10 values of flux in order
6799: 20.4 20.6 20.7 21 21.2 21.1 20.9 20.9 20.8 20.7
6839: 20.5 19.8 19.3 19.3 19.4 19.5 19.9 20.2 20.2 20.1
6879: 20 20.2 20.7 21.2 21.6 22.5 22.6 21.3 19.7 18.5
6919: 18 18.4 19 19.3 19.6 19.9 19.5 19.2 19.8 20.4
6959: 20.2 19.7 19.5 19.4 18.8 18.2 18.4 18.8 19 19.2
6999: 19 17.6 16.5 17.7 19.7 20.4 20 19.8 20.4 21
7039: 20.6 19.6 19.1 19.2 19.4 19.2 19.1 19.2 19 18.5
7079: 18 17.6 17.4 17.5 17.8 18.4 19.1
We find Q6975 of 1.9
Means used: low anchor 19.8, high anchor 19.6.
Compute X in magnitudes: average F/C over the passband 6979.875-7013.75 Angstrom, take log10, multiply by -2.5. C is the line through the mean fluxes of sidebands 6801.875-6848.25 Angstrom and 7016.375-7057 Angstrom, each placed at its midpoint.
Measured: 0.10 mag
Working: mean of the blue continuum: 20.6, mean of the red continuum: 19.9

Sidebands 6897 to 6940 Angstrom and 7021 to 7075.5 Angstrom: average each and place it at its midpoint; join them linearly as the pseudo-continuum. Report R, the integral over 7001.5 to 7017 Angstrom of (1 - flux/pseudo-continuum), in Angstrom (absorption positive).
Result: 1.4 Angstrom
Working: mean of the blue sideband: 19.9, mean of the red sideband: 19.6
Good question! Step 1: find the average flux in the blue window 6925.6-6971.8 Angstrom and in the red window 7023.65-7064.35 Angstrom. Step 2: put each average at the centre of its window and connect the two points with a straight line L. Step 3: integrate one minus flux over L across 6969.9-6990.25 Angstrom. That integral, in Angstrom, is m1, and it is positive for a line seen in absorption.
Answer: 1.0 Angstrom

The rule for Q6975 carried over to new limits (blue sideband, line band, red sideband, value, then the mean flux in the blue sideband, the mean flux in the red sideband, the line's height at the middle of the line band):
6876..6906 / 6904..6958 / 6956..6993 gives 1.91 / 21.2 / 19.1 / 20.2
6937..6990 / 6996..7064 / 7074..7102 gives -2.69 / 19.4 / 17.9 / 18.6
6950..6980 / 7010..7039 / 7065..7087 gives -1.66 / 19.5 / 18.4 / 18.9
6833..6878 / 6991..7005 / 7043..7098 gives 0.27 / 19.9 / 18.6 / 19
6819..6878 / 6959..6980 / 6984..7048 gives 0.26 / 20.1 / 19.3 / 19.5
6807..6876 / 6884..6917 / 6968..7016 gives -2.33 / 20.3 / 18.5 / 19.6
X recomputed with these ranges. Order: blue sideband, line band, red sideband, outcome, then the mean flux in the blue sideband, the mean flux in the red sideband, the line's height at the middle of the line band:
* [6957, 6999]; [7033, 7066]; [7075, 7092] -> -0.08 mag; 19.1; 17.7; 18.2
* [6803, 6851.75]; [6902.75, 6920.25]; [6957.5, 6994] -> -0.01 mag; 20.6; 19.1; 19.7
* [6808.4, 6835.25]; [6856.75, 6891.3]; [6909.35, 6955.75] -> 0.00 mag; 21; 19.2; 20.1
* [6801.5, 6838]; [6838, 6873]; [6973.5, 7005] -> 0.03 mag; 20.9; 18.6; 20.4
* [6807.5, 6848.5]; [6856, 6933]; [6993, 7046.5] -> 0.00 mag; 20.6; 19.3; 20.2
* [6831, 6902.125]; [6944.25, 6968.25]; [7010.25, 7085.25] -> 0.00 mag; 20.4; 19.4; 19.9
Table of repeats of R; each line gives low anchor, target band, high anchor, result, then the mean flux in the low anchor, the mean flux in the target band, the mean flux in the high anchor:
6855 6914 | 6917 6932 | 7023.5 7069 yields 1.29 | 20.6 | 18.6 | 19.7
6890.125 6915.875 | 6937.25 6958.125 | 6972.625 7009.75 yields -0.03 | 21.2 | 19.8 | 18.4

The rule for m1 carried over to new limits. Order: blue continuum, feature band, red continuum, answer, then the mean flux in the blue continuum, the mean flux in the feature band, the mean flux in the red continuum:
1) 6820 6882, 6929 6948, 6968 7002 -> -0.2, 20.1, 19.5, 18.8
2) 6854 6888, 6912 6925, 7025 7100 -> 0.9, 20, 18.4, 19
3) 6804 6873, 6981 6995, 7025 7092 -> 0.5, 20.3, 18.8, 19.1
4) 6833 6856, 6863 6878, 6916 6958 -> -0.3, 19.9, 20.1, 19.3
